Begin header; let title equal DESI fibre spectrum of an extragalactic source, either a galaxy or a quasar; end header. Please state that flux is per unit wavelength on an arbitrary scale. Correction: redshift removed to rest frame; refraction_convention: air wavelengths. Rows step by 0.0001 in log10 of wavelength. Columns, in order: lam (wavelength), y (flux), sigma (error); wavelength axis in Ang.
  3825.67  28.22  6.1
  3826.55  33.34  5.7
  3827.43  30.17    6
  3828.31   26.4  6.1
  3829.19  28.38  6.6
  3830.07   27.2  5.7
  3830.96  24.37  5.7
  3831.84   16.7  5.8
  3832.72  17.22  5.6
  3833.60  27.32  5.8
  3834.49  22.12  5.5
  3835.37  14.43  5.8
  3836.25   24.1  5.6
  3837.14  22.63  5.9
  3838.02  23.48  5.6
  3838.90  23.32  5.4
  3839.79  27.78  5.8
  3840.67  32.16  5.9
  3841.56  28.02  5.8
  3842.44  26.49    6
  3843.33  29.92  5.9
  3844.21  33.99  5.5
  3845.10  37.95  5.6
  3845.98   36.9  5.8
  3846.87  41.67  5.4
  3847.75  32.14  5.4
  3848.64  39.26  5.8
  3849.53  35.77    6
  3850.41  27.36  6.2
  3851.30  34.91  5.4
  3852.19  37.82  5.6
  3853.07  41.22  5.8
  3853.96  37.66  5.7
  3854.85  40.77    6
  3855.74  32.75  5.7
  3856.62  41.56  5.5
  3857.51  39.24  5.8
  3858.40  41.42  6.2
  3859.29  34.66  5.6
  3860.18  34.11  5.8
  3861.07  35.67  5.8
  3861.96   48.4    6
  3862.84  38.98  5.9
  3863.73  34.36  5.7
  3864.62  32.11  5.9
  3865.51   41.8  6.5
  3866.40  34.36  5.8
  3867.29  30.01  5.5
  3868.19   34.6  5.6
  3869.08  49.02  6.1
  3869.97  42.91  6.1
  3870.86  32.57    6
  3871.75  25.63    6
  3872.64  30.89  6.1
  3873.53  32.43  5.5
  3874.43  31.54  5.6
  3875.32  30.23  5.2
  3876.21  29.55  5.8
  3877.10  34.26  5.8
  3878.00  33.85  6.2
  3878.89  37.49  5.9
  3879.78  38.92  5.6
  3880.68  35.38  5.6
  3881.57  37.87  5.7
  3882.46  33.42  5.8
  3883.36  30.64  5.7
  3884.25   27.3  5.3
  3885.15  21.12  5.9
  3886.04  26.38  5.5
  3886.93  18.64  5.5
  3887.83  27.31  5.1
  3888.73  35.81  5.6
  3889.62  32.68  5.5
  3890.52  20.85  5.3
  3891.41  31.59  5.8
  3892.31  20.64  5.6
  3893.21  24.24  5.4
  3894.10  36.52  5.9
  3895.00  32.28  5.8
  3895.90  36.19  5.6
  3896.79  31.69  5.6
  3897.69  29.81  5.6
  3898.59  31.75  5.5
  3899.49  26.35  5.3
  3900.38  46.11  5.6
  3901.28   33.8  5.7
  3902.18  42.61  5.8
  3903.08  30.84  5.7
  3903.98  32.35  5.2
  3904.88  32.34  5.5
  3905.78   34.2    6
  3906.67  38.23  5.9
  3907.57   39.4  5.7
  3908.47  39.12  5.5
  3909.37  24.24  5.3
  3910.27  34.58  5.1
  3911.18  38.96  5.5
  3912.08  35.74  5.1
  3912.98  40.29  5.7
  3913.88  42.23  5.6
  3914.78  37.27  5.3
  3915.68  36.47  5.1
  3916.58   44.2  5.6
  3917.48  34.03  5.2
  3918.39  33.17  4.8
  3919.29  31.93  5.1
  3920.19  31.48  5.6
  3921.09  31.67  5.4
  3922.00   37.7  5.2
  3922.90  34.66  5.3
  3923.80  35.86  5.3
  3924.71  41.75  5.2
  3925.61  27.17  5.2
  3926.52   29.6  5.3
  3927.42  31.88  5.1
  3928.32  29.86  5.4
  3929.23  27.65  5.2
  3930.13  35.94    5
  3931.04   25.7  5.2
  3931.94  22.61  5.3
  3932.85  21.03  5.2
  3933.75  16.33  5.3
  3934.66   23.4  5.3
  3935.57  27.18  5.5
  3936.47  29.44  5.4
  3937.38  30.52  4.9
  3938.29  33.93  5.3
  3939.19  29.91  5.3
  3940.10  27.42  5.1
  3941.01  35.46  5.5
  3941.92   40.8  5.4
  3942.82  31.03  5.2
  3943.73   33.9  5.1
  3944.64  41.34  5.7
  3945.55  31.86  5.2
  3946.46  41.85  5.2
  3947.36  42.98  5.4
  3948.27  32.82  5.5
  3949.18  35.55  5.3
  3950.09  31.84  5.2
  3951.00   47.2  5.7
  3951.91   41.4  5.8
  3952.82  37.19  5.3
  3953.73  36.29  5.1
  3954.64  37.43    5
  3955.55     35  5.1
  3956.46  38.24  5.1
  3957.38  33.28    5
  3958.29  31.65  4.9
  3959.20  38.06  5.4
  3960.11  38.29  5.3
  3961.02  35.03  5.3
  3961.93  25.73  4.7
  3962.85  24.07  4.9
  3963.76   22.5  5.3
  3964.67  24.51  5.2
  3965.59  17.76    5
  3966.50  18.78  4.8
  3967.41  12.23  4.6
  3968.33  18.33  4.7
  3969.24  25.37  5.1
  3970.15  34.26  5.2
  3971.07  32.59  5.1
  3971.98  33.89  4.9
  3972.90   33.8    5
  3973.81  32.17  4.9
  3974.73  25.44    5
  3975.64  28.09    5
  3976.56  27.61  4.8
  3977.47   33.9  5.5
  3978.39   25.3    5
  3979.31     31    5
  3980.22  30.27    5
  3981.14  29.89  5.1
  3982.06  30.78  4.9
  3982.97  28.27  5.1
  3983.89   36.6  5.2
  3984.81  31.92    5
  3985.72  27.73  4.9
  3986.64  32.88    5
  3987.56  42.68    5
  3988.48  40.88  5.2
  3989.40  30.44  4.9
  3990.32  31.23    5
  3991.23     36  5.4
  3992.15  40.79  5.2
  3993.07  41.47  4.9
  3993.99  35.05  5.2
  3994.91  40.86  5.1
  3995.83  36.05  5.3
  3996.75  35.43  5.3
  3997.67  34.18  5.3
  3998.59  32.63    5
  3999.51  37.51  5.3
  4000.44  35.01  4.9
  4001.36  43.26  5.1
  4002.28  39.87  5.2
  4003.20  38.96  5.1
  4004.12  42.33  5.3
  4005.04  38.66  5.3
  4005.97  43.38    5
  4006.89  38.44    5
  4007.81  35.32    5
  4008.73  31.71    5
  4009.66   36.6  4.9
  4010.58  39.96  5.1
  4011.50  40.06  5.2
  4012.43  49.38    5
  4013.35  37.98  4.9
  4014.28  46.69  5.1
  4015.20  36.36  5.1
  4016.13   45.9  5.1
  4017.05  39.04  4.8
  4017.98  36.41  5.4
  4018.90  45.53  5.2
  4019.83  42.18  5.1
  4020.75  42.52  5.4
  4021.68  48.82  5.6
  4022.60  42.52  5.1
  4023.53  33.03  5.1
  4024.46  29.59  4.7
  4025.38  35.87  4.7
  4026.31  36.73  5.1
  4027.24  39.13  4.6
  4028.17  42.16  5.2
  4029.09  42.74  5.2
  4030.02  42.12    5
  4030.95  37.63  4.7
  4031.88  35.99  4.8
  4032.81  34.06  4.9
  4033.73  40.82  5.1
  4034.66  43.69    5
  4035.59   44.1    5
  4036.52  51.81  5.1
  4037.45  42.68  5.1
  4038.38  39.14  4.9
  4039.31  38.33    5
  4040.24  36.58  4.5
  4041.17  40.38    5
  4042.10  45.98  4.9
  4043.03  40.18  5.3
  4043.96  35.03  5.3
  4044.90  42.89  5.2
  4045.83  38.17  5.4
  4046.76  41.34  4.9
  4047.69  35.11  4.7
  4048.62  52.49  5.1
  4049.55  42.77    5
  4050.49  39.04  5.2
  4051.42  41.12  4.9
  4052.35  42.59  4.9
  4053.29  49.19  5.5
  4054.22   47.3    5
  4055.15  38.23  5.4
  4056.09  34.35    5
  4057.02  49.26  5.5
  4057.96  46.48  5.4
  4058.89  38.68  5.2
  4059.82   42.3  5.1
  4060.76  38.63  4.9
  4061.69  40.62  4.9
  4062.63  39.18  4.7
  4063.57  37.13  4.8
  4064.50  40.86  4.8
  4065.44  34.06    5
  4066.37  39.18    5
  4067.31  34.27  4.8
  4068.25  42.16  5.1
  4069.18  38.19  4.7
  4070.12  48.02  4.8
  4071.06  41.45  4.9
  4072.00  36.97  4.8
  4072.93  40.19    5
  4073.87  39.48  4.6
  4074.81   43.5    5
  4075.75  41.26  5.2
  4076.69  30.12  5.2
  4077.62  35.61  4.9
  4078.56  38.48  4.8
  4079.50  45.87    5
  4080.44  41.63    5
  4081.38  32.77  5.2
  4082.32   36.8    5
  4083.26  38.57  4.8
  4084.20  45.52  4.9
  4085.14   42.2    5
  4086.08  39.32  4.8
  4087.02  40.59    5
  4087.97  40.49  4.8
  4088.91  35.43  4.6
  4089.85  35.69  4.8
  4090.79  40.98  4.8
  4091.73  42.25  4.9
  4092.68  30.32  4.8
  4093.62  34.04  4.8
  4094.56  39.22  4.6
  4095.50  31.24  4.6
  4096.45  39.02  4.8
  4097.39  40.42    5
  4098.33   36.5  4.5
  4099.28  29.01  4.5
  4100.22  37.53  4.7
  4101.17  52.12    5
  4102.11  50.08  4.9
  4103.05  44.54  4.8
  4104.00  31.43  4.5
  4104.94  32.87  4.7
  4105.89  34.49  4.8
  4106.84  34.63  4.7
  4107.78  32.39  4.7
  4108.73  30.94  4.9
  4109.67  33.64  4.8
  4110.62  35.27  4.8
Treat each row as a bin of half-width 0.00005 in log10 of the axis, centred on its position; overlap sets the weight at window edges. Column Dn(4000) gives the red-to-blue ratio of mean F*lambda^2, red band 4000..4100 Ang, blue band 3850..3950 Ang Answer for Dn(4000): 1.28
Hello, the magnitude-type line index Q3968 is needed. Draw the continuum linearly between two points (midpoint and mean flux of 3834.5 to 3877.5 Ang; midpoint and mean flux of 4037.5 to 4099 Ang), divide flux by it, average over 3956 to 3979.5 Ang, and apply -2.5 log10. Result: 0.280 mag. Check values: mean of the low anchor 33.7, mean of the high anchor 39.7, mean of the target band 28.5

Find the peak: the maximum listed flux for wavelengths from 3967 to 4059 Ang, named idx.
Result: 52.49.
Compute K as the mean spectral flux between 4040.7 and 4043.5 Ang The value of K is 42.2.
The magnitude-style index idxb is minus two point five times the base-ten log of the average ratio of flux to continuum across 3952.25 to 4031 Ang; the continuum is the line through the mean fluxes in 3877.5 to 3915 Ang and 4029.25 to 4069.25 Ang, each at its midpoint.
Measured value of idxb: 0.09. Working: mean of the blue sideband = 32.9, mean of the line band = 35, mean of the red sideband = 40.8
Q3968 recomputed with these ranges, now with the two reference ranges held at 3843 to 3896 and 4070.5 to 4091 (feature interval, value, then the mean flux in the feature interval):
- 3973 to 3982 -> 0.23 mag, 29.5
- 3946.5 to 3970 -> 0.15 mag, 31.5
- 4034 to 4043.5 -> -0.11 mag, 42.3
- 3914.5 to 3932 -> 0.07 mag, 33.2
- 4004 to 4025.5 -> -0.07 mag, 40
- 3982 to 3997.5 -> 0.05 mag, 35.4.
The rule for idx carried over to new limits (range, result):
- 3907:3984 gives 47.2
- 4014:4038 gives 51.81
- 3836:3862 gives 48.4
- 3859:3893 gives 49.02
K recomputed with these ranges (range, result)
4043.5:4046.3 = 38.6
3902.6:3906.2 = 32.5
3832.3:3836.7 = 21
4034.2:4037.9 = 45.6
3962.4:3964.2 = 23.3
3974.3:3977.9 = 28.8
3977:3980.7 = 30.1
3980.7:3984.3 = 31.3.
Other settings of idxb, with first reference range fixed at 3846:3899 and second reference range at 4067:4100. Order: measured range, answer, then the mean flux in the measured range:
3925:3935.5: 0.30 mag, 26.7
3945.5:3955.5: -0.07 mag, 38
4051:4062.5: -0.12 mag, 42.3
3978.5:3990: 0.12 mag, 32.5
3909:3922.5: -0.03 mag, 35.7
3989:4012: -0.02 mag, 37.4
